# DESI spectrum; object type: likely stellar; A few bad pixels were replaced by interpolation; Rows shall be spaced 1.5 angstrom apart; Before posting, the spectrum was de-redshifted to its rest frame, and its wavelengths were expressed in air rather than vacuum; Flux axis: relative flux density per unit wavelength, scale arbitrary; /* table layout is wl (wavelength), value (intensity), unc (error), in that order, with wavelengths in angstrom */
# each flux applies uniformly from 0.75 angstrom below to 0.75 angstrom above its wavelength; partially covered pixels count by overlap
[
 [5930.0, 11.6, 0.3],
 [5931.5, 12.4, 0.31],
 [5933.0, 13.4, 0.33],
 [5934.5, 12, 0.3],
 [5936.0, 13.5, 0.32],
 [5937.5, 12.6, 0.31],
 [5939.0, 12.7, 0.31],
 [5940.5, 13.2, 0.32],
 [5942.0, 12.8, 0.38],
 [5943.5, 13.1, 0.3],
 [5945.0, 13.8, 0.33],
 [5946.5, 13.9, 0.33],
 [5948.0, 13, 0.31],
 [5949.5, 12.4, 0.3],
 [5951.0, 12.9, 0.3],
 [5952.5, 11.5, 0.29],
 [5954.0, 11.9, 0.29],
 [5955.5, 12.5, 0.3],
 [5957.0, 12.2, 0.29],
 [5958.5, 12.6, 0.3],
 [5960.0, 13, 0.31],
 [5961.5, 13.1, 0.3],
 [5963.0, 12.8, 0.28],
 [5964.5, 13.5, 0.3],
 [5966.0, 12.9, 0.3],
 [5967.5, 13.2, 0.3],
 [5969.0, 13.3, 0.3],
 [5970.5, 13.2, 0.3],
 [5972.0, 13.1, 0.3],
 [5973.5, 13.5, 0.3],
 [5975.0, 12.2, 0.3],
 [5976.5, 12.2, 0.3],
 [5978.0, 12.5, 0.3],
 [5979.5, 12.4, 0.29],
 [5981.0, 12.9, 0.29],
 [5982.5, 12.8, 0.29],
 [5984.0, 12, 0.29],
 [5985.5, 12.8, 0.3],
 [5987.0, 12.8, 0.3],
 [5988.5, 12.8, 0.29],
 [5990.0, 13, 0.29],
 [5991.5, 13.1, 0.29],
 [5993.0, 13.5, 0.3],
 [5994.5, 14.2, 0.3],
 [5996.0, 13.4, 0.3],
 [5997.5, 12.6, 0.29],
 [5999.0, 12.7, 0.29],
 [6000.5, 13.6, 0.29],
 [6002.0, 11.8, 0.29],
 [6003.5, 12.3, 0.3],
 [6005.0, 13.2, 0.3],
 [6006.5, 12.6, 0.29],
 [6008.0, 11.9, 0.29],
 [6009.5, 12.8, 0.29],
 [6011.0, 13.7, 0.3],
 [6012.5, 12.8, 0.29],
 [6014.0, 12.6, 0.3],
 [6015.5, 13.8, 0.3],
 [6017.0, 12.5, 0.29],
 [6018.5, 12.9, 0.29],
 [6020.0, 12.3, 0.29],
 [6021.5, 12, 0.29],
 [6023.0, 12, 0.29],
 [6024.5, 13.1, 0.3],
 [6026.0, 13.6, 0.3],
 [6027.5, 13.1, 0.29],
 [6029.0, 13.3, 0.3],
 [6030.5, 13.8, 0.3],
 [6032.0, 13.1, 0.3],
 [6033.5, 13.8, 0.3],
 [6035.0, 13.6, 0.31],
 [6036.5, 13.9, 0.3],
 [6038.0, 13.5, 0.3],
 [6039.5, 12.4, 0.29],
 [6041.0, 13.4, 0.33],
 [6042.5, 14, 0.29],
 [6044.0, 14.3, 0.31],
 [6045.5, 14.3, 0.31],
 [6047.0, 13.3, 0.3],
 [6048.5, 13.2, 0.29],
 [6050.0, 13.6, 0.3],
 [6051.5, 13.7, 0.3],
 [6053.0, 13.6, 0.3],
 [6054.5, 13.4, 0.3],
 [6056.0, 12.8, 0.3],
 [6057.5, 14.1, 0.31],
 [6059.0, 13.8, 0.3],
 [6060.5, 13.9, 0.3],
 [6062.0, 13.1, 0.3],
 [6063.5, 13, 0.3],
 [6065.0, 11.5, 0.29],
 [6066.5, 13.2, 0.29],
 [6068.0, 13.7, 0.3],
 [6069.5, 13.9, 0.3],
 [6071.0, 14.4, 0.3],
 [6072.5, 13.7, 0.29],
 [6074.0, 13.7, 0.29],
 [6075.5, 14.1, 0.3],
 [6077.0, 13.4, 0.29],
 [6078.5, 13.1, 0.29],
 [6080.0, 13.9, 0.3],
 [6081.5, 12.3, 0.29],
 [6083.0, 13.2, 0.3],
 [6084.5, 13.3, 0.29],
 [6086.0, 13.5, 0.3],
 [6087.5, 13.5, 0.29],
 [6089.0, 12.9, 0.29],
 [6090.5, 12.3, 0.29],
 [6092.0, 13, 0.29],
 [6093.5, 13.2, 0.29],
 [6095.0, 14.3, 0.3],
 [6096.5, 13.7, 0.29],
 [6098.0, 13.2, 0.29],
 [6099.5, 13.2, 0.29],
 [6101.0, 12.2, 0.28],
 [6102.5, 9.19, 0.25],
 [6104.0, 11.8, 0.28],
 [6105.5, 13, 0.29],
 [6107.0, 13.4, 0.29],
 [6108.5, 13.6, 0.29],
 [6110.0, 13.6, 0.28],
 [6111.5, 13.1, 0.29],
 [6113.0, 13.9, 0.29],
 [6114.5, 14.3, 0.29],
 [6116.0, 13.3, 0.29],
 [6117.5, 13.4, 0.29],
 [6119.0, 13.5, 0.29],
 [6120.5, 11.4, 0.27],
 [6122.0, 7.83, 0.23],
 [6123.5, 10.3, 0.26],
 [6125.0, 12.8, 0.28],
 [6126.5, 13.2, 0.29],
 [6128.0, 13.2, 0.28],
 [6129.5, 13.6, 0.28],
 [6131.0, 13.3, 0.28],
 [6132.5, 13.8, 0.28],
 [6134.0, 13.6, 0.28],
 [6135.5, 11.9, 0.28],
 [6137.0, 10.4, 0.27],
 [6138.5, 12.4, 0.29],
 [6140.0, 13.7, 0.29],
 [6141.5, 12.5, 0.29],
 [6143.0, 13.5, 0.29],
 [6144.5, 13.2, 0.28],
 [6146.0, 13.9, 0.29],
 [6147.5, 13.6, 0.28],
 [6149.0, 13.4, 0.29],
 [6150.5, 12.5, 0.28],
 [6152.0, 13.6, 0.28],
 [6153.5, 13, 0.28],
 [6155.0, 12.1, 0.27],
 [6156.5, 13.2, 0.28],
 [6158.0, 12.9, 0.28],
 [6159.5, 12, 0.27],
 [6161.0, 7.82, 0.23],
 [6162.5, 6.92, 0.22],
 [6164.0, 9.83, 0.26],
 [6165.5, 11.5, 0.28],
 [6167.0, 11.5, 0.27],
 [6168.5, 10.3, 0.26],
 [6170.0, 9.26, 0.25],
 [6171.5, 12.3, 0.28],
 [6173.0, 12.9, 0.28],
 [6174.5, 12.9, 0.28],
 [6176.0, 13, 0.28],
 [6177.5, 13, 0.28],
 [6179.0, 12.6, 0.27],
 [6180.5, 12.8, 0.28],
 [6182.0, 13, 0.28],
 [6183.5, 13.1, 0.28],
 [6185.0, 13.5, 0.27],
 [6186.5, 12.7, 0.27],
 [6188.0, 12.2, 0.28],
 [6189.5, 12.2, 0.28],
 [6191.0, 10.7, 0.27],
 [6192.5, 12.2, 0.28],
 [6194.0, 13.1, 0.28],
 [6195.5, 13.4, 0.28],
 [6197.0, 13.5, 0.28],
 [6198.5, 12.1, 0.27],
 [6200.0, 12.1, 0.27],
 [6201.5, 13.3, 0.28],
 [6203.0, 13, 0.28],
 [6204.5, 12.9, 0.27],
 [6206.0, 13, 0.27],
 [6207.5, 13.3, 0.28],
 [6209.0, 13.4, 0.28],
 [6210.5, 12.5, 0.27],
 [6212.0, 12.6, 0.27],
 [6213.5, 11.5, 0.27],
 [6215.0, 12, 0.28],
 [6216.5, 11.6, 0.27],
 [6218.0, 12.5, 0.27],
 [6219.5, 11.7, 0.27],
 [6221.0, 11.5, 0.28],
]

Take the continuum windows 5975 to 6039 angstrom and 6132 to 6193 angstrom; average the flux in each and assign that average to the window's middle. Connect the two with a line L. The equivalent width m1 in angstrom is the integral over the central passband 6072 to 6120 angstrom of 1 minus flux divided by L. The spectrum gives -2.5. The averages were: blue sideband 12.9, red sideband 12.2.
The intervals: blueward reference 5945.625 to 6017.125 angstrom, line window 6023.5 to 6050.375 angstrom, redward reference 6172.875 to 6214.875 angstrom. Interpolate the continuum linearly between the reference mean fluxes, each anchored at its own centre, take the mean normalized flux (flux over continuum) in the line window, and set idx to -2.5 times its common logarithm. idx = -0.06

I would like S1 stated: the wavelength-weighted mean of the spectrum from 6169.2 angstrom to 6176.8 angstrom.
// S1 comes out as 12.1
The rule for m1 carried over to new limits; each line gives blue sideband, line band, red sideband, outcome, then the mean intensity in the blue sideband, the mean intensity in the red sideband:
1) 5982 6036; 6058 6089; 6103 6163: -1.6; 12.9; 12.6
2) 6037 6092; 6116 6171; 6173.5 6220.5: 3.6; 13.4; 12.6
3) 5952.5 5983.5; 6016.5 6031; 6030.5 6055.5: 0.6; 12.8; 13.6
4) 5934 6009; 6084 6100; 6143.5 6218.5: -1.0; 12.8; 12.3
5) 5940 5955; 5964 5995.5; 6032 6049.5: 0.4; 12.8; 13.6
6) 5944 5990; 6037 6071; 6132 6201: -2.4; 12.8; 12.3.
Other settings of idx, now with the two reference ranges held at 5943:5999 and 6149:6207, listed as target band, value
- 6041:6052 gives -0.093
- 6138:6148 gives -0.083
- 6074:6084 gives -0.071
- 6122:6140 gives -0.009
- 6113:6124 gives 0.018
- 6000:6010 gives 0.017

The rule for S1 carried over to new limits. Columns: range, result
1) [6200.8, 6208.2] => 13.1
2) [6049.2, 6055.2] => 13.6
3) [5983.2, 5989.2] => 12.6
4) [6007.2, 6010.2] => 12.3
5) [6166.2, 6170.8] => 10.4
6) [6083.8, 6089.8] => 13.3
